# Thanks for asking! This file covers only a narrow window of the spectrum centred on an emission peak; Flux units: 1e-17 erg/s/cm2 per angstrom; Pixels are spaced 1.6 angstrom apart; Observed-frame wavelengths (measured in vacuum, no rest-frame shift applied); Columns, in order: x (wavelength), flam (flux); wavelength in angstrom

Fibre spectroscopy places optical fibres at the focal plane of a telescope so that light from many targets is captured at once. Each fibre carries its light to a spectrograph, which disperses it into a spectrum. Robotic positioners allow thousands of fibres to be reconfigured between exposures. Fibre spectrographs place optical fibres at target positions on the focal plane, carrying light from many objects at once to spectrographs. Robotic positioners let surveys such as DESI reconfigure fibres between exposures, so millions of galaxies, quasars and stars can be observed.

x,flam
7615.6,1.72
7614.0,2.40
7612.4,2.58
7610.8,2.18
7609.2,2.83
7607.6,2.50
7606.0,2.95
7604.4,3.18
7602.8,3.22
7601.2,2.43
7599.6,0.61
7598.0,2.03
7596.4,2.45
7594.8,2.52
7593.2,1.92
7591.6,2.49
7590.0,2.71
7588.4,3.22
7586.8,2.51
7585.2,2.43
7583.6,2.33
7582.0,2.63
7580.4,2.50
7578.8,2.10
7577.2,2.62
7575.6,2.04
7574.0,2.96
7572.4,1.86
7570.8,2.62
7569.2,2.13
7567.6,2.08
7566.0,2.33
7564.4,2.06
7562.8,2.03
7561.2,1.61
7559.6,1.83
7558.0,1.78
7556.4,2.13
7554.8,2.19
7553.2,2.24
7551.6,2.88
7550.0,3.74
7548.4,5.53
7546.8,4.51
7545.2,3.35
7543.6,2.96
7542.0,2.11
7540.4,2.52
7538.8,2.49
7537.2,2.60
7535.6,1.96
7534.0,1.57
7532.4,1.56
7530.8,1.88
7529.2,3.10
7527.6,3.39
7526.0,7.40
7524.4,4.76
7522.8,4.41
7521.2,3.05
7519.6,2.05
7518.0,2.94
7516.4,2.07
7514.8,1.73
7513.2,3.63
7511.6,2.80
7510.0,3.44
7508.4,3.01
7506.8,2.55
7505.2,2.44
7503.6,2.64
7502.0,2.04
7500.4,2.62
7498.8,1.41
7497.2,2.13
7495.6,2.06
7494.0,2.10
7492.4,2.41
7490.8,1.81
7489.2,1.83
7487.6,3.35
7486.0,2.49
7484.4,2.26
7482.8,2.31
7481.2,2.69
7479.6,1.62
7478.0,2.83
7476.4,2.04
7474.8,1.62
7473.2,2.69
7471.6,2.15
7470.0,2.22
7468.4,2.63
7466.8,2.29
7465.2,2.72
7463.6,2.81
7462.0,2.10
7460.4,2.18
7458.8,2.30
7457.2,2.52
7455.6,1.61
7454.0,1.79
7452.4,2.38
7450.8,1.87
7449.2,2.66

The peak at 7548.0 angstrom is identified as [N II] 6583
